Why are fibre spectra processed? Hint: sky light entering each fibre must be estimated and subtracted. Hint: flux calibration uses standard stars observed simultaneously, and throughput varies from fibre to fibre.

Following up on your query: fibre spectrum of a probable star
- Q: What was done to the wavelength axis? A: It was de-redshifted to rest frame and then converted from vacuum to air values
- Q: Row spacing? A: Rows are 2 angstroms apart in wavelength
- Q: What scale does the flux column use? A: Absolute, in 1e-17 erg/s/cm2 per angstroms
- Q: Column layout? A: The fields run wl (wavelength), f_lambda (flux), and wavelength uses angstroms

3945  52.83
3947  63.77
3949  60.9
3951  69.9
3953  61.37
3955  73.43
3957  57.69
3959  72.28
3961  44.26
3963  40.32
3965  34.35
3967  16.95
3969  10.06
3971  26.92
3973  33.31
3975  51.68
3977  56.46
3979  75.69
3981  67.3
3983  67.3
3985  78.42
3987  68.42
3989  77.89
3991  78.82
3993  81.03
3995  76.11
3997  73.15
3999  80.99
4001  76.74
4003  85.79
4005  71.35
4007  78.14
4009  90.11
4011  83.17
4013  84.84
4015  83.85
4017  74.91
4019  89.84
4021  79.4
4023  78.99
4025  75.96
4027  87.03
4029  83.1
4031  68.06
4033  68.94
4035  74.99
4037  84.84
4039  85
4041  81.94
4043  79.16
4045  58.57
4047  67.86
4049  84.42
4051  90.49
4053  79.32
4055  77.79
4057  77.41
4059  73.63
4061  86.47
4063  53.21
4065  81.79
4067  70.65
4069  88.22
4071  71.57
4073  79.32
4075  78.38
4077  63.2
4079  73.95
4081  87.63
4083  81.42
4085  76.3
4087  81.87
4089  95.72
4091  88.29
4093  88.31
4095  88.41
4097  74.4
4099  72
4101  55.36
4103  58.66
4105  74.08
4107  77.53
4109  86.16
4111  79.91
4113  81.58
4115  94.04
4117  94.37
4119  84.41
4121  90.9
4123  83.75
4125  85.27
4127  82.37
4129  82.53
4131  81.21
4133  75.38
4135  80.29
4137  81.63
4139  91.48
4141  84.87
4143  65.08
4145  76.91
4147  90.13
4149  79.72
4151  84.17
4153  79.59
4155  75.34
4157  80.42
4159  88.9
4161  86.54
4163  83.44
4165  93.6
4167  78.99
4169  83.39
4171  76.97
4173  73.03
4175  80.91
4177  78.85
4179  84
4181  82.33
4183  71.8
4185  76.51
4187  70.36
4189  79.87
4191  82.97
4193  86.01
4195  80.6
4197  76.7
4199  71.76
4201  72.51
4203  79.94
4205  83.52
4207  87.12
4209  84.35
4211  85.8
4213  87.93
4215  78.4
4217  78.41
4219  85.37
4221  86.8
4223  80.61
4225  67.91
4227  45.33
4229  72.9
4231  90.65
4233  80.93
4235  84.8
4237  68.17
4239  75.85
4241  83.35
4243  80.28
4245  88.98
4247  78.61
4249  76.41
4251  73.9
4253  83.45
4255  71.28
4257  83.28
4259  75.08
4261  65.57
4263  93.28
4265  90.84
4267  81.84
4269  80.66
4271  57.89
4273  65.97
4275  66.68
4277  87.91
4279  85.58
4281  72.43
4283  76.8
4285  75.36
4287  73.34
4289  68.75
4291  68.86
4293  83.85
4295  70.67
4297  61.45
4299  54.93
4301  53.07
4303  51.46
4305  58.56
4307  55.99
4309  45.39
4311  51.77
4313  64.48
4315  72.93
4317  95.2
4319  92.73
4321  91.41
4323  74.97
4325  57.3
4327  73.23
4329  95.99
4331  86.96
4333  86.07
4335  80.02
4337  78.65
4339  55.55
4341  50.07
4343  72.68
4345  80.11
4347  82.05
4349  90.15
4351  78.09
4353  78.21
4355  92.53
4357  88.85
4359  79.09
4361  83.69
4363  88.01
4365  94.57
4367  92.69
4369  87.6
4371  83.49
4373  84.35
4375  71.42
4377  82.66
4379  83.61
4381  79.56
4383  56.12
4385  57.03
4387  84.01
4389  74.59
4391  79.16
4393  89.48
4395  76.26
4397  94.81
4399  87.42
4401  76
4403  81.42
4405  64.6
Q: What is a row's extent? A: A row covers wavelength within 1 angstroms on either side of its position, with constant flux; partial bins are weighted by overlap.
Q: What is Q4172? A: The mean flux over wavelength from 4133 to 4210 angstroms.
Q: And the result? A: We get 80.6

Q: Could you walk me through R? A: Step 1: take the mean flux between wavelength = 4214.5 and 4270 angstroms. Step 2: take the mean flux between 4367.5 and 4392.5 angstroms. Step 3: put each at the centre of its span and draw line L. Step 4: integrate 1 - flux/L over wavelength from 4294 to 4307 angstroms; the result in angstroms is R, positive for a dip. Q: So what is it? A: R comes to 3.3 angstroms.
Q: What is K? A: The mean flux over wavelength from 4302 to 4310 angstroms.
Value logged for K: 52.9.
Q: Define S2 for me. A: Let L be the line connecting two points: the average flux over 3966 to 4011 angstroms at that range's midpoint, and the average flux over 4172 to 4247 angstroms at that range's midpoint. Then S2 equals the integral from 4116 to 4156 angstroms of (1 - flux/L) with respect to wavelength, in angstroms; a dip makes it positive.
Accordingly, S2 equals -4.4 angstroms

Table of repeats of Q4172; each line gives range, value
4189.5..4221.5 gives 81.7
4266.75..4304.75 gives 69.9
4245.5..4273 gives 77.6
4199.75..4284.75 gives 78.5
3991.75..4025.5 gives 80.3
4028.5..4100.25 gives 78.1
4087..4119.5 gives 80.8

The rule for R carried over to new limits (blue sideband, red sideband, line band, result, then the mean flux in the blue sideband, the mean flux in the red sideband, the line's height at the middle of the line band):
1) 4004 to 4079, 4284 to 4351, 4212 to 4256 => -2.9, 77.9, 71.4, 73.4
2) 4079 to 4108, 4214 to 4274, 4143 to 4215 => -2.6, 78.4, 77.6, 77.9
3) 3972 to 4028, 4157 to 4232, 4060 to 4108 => 0.2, 75.2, 79.9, 77.2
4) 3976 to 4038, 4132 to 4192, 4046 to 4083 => 0.7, 77.5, 80.6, 78.6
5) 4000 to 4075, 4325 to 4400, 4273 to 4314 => 6.9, 78.6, 80.2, 79.9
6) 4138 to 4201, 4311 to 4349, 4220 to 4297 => 1.9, 80.4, 76.9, 78.5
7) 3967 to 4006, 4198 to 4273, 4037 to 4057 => -3.3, 63.9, 78.6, 67.5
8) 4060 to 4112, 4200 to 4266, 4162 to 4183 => -0.7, 77.4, 79.4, 78.6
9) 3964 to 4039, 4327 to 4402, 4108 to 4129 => -3.7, 69.8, 80.5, 73.2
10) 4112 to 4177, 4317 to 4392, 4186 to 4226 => 0.8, 82.8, 79.9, 81.9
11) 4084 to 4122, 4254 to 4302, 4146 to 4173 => -1.4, 81.2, 73.6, 78.7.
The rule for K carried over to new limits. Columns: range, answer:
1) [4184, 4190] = 75.6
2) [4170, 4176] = 77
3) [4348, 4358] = 85.6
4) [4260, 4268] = 82.9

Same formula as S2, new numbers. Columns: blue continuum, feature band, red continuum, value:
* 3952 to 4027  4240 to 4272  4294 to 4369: -2.7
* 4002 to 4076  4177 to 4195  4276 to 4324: -1.3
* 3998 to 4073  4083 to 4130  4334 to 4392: -1.7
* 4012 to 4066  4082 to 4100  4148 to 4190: -0.9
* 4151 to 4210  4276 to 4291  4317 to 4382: 0.8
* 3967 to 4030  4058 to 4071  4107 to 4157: 0.2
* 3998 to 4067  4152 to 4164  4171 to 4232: -0.6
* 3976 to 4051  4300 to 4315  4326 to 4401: 4.6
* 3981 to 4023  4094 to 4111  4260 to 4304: 0.6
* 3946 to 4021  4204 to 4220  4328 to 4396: -2.1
